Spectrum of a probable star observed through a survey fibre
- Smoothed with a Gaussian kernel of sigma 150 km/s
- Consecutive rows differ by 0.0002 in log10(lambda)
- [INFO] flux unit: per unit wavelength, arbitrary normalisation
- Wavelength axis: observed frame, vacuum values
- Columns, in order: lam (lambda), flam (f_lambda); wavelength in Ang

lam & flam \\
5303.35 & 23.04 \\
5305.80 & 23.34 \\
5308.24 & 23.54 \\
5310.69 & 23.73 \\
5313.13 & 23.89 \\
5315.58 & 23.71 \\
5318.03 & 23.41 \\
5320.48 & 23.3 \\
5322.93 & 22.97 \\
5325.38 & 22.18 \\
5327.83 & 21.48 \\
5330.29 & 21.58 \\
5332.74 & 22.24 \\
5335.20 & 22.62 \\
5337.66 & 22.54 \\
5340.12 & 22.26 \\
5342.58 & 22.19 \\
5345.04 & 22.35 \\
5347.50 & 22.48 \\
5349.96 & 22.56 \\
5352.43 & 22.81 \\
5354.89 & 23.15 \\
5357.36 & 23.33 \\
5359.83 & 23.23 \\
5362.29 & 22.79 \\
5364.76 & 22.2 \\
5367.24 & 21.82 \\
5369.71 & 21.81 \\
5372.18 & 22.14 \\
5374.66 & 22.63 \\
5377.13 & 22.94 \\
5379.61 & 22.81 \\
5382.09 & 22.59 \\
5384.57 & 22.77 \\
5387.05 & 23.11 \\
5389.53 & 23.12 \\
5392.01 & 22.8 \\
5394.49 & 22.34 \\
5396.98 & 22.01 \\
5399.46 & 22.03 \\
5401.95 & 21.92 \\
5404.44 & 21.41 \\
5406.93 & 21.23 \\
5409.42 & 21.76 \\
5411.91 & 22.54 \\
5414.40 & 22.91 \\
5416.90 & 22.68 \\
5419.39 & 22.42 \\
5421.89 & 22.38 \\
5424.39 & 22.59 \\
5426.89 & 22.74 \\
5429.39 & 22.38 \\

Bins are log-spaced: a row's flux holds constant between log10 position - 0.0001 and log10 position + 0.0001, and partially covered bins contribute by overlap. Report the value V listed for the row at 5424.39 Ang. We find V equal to 22.59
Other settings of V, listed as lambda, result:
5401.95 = 21.92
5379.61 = 22.81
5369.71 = 21.81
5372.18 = 22.14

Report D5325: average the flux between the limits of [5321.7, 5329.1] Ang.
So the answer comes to 22.2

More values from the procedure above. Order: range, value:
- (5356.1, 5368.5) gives 22.7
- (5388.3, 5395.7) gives 22.8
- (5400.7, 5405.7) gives 21.6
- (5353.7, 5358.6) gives 23.2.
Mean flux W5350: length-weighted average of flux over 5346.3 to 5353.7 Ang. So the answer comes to 22.6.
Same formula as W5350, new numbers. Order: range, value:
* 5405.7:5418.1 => 22.2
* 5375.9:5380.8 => 22.9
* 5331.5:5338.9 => 22.5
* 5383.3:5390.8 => 23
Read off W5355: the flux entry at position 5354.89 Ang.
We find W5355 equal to 23.15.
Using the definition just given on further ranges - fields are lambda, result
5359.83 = 23.23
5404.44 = 21.41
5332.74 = 22.24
